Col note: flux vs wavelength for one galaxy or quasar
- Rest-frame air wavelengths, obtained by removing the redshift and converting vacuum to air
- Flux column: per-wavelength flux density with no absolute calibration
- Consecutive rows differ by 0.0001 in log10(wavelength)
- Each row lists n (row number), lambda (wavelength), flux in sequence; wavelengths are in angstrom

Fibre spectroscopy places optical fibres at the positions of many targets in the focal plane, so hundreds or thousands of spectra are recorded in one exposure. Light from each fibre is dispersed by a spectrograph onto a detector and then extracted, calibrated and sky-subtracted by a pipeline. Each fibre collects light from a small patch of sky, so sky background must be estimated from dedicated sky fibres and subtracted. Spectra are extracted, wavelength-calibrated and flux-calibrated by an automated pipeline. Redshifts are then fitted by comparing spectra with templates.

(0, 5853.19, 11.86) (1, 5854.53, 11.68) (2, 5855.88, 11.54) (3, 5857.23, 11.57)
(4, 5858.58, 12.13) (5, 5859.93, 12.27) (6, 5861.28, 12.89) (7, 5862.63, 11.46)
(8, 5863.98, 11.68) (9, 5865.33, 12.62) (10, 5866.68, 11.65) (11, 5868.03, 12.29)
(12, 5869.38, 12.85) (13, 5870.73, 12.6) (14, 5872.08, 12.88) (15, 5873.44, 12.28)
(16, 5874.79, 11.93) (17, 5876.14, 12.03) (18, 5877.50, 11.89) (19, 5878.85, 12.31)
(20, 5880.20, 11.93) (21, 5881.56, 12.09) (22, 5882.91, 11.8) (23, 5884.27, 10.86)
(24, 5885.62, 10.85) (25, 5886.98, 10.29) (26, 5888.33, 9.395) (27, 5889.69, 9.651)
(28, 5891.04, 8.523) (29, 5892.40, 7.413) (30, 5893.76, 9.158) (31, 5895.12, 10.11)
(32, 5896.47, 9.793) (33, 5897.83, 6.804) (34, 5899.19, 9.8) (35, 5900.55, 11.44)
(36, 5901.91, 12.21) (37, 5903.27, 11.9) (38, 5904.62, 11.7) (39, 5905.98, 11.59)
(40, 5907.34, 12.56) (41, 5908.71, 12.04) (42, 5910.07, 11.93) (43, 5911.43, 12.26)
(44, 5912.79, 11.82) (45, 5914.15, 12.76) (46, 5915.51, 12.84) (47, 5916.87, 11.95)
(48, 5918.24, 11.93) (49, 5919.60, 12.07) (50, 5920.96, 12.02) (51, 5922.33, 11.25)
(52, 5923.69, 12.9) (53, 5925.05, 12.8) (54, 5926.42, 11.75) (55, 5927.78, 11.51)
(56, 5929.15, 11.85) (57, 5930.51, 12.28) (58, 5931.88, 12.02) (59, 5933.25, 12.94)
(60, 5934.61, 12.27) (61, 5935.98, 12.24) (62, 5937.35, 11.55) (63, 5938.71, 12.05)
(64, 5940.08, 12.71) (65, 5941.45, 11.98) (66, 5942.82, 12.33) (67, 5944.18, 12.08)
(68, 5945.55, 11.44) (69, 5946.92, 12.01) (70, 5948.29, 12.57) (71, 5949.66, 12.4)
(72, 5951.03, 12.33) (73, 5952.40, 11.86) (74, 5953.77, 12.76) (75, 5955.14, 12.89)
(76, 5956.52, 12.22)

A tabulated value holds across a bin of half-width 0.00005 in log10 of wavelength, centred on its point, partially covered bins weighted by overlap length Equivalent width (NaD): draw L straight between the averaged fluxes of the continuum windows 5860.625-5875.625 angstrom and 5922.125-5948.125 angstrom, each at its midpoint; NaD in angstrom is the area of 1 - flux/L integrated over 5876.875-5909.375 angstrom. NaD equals 4.14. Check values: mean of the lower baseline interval 12.3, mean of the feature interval 10.7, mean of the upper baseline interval 12.1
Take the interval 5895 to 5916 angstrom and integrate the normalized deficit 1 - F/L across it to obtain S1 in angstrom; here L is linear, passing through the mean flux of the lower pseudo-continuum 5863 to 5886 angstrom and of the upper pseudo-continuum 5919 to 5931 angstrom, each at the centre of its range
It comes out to 1.2 angstrom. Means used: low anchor 12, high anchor 12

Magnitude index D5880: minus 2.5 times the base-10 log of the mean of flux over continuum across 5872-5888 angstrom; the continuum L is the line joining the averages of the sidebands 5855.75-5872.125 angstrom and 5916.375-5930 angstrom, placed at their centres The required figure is 0.04 mag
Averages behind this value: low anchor 12.2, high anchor 12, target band 11.7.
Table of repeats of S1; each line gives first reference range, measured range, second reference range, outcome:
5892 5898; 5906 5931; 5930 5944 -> -3.3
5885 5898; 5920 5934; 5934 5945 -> -0.9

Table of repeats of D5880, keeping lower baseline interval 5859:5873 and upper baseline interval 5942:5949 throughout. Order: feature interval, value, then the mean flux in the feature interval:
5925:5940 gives 0.00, 12.1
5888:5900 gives 0.34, 8.97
